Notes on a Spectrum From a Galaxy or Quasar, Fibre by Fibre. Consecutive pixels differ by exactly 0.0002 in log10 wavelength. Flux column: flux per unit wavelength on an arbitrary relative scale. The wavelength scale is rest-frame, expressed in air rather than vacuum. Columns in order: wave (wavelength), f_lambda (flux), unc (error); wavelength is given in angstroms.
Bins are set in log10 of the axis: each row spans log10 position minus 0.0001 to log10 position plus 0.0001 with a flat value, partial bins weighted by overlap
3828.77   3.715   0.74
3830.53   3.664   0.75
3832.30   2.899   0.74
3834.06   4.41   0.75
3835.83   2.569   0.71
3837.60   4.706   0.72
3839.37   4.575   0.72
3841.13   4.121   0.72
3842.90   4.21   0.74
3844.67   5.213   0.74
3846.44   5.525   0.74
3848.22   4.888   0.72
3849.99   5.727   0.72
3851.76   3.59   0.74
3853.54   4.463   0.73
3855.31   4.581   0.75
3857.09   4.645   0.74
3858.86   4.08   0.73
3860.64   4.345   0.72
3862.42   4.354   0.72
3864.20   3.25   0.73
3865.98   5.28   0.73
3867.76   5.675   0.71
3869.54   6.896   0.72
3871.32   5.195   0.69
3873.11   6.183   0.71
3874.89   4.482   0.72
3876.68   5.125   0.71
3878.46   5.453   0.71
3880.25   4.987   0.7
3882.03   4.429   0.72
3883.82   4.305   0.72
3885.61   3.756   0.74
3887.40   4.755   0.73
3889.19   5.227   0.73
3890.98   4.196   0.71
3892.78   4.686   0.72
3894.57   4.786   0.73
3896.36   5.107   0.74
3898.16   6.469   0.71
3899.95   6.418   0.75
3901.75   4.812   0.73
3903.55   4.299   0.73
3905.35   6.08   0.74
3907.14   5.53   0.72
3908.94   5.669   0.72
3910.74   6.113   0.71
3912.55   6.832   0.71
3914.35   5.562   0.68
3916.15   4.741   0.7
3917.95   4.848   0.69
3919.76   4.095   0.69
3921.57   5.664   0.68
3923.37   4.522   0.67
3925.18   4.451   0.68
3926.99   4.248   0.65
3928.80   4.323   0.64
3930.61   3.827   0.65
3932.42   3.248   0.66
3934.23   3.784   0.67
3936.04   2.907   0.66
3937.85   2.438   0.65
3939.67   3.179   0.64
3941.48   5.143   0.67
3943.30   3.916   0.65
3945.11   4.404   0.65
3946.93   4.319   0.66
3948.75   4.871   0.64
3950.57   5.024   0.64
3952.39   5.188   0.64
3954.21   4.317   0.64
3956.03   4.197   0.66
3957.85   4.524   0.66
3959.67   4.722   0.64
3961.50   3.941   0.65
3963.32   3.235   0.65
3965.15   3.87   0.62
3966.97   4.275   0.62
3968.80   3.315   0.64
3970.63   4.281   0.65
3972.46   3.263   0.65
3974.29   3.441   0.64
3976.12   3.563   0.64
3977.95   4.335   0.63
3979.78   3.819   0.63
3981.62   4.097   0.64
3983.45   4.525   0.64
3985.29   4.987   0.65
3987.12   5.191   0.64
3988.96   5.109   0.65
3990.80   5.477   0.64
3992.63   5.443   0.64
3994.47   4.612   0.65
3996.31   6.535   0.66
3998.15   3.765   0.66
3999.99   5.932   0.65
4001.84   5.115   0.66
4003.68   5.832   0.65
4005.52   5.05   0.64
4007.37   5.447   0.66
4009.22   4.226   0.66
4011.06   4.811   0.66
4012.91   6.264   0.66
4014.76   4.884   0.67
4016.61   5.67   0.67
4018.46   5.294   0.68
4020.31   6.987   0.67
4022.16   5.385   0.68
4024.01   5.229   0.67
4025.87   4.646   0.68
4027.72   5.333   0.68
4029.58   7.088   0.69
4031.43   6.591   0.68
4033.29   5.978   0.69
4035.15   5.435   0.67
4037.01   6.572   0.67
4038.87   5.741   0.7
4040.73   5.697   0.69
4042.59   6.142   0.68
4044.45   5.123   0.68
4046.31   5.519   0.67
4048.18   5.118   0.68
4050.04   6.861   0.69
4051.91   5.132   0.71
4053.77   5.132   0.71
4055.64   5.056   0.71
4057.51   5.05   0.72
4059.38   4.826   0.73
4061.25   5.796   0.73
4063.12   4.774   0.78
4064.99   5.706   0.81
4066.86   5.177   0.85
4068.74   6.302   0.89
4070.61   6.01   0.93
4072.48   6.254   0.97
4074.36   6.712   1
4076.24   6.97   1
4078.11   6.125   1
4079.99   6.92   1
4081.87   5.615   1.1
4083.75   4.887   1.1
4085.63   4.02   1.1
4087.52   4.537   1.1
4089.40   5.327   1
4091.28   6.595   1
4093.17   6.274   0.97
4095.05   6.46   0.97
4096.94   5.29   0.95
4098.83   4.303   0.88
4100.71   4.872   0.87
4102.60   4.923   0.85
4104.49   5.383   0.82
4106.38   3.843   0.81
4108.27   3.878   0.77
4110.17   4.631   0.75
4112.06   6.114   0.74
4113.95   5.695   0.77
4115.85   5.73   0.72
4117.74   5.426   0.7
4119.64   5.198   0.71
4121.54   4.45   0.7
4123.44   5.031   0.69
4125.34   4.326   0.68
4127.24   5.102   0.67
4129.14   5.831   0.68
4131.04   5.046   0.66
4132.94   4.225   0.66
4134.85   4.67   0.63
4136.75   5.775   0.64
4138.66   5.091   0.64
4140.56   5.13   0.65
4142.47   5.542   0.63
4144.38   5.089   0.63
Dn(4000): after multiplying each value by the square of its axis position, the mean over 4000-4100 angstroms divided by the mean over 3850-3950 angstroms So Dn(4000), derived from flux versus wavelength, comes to 1.28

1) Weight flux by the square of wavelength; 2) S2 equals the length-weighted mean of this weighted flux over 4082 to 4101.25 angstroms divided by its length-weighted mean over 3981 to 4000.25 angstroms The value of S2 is 1.10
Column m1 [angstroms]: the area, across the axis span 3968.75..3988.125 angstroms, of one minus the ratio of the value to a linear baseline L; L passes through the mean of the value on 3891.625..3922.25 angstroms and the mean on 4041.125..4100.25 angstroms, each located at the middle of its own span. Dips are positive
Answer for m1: 4.8 angstroms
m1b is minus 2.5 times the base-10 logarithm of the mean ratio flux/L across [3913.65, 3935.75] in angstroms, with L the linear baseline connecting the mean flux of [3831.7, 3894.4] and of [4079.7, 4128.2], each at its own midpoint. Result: 0.09 mag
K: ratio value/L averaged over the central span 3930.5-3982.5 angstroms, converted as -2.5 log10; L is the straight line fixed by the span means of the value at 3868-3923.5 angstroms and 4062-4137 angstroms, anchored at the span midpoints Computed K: 0.301 mag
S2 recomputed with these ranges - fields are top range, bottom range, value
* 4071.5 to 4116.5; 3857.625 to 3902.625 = 1.22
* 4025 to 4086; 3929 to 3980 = 1.51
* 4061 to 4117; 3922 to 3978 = 1.46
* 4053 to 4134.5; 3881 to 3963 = 1.25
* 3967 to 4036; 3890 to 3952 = 1.12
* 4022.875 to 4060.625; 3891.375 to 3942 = 1.26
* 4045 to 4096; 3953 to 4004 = 1.32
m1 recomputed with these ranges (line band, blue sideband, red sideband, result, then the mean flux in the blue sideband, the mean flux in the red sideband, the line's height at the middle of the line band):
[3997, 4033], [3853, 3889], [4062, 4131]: -1.9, 4.82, 5.4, 5.19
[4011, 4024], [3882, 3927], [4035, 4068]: -0.6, 5.09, 5.5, 5.4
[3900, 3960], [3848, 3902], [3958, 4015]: 1.9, 4.91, 4.62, 4.77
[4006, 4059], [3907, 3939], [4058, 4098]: -1.8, 4.56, 5.73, 5.39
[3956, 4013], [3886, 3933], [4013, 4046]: 9.4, 5.02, 5.76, 5.48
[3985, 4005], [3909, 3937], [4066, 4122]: -1.2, 4.64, 5.47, 4.99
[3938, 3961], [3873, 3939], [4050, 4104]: 2.7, 4.8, 5.56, 4.99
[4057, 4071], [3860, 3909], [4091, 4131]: -0.8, 5.06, 5.18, 5.15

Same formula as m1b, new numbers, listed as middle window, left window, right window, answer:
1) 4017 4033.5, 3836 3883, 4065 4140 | -0.13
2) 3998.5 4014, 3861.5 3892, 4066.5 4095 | 0.05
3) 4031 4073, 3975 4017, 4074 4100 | -0.04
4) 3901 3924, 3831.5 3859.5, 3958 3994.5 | -0.22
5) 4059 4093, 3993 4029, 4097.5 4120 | -0.12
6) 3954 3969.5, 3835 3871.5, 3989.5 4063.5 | 0.27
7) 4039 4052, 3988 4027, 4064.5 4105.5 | -0.04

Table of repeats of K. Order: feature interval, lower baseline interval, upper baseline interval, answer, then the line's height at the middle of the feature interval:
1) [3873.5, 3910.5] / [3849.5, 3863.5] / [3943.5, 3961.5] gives -0.14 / 4.47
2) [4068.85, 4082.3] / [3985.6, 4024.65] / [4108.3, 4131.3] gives -0.22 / 5.23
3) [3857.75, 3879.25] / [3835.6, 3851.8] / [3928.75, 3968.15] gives -0.12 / 4.5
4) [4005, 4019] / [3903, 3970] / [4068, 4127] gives -0.06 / 4.91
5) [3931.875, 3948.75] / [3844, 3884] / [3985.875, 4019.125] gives 0.33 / 5.1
